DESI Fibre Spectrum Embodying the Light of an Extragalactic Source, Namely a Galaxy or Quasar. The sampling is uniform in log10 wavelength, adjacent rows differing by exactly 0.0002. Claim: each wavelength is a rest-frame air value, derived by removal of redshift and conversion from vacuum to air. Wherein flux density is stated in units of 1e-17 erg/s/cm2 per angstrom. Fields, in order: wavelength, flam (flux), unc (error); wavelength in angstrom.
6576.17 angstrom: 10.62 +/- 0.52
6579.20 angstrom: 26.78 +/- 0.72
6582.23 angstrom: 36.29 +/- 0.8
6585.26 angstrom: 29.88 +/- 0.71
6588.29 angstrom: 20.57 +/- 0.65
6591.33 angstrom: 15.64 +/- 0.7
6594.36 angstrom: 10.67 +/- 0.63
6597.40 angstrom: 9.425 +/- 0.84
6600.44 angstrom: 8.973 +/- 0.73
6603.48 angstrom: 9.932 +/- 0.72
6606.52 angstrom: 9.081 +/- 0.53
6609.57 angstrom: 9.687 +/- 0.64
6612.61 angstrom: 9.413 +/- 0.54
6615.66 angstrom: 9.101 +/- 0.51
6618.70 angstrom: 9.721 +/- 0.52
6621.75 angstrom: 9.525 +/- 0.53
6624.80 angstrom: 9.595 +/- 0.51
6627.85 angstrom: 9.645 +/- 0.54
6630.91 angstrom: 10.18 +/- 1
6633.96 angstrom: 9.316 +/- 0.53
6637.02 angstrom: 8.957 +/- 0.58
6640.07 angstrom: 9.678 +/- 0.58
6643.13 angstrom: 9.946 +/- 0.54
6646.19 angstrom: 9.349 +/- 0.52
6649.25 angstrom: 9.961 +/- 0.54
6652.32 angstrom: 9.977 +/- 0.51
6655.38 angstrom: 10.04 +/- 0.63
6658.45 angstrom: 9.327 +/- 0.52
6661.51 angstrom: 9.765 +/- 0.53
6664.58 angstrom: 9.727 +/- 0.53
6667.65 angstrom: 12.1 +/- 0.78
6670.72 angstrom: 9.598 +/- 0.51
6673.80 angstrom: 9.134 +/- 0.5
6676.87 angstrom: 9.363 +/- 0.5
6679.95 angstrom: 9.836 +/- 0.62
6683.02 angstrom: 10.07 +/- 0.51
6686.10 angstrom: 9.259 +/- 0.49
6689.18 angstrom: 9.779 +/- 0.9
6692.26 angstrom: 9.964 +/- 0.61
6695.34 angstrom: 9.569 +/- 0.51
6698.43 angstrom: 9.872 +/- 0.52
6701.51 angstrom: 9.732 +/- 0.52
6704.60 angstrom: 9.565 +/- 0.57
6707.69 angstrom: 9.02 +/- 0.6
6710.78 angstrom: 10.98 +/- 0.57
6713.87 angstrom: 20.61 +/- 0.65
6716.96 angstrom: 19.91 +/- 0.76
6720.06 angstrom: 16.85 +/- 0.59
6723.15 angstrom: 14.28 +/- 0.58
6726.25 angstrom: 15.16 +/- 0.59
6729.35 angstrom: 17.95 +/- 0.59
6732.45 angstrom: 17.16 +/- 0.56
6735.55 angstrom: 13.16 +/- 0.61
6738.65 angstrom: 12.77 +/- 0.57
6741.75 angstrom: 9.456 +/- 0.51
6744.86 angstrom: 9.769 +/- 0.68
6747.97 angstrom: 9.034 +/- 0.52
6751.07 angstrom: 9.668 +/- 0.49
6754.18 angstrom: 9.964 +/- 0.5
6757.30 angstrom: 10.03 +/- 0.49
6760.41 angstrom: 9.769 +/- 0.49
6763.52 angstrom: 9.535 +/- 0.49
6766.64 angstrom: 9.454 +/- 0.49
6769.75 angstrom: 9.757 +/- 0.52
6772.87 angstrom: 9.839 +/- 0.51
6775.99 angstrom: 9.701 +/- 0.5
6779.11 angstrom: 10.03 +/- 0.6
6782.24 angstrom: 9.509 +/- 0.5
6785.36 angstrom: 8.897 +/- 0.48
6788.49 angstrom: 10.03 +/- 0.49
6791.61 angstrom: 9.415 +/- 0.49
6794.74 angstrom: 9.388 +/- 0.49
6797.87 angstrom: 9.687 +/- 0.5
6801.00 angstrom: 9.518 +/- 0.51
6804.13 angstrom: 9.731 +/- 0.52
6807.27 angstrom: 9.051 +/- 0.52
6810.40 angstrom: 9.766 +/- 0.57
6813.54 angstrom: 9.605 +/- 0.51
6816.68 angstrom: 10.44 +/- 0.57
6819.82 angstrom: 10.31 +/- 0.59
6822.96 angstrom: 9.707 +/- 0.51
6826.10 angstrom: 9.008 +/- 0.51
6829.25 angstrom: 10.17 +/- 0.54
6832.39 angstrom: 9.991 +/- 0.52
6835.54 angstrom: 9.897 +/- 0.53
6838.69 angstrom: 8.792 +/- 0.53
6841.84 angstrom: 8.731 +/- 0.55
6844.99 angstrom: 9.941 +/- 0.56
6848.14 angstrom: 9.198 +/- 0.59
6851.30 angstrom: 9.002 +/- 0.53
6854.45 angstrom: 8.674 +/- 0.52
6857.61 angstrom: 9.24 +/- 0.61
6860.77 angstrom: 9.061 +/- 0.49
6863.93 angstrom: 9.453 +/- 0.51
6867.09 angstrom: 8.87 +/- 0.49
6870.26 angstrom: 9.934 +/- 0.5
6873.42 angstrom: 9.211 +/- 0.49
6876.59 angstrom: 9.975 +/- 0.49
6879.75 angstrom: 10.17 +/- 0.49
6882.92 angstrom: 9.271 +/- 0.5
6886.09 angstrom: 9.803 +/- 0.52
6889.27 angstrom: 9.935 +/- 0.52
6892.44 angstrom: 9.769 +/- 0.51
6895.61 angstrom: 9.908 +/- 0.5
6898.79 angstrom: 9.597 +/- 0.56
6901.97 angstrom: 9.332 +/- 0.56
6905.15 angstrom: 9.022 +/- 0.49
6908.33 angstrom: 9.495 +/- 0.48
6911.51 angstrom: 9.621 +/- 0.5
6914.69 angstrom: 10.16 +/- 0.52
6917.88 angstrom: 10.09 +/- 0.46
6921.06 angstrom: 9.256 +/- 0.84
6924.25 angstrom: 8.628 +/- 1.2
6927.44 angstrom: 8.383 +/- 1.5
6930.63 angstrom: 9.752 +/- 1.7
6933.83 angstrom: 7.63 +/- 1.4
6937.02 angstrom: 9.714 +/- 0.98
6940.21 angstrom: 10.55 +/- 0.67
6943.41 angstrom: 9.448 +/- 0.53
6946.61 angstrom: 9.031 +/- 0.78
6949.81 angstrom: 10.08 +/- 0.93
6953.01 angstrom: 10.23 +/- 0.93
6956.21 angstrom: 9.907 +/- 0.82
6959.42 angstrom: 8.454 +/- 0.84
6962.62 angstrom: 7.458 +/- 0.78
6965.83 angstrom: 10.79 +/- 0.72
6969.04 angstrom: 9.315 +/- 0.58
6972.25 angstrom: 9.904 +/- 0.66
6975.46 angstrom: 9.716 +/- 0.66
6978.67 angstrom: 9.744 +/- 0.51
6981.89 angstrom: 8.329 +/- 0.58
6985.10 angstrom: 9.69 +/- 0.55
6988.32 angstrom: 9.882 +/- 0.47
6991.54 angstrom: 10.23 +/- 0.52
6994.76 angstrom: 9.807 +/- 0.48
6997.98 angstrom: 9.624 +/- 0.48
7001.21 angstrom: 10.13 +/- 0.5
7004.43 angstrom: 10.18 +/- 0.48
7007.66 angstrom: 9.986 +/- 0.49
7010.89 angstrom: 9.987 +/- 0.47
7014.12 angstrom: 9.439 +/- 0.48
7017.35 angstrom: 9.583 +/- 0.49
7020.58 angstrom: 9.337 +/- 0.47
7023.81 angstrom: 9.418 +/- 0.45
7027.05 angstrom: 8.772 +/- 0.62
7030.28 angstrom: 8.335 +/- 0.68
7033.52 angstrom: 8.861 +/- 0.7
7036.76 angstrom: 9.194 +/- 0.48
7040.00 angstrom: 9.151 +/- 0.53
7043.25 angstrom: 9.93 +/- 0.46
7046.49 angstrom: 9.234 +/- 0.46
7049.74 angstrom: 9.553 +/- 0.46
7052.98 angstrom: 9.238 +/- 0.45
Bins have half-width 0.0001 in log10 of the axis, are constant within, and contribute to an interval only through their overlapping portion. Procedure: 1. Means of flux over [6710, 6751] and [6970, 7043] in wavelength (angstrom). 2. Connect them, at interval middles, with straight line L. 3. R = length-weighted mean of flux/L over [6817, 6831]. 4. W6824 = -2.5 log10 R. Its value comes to 0.27 mag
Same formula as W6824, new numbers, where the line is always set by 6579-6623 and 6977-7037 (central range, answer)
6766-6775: 0.274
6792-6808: 0.266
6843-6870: 0.233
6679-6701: 0.353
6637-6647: 0.422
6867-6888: 0.156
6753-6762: 0.266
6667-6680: 0.358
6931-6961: 0.090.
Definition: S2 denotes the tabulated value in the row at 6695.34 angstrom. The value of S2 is 9.569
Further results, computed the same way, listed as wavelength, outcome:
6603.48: 9.932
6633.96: 9.316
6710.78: 10.98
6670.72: 9.598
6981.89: 8.329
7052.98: 9.238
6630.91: 10.18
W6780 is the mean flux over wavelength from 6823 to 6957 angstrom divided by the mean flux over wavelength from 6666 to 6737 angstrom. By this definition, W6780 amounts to 0.77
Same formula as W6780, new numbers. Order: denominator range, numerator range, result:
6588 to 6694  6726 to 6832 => 1.04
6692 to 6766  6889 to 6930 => 0.77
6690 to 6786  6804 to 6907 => 0.82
